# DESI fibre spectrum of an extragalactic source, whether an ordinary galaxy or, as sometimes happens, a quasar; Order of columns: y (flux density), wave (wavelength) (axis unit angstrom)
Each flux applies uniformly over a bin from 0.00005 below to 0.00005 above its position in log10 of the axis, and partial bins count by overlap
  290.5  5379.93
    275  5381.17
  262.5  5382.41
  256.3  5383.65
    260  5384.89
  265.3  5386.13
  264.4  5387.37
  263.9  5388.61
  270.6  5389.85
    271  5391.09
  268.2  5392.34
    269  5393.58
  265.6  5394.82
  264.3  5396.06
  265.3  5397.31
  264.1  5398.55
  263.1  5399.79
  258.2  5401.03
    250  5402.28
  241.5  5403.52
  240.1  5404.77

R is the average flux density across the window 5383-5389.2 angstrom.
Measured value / 262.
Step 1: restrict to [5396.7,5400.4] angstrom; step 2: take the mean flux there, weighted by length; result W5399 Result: 265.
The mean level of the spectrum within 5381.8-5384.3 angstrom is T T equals 259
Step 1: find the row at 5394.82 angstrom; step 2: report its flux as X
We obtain 265.6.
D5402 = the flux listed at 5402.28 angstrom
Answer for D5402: 250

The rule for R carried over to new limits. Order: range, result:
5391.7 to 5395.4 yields 267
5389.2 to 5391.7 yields 271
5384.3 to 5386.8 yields 263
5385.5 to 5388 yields 265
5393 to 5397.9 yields 266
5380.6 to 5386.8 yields 264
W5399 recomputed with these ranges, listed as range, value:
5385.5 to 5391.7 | 267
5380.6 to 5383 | 269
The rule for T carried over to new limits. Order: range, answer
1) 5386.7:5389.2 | 264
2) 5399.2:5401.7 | 260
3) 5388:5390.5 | 268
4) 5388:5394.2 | 268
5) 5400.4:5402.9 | 254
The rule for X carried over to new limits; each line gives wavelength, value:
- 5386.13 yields 265.3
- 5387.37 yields 264.4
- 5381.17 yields 275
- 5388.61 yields 263.9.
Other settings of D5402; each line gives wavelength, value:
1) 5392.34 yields 268.2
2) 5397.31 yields 265.3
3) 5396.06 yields 264.3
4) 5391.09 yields 271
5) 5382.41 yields 262.5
